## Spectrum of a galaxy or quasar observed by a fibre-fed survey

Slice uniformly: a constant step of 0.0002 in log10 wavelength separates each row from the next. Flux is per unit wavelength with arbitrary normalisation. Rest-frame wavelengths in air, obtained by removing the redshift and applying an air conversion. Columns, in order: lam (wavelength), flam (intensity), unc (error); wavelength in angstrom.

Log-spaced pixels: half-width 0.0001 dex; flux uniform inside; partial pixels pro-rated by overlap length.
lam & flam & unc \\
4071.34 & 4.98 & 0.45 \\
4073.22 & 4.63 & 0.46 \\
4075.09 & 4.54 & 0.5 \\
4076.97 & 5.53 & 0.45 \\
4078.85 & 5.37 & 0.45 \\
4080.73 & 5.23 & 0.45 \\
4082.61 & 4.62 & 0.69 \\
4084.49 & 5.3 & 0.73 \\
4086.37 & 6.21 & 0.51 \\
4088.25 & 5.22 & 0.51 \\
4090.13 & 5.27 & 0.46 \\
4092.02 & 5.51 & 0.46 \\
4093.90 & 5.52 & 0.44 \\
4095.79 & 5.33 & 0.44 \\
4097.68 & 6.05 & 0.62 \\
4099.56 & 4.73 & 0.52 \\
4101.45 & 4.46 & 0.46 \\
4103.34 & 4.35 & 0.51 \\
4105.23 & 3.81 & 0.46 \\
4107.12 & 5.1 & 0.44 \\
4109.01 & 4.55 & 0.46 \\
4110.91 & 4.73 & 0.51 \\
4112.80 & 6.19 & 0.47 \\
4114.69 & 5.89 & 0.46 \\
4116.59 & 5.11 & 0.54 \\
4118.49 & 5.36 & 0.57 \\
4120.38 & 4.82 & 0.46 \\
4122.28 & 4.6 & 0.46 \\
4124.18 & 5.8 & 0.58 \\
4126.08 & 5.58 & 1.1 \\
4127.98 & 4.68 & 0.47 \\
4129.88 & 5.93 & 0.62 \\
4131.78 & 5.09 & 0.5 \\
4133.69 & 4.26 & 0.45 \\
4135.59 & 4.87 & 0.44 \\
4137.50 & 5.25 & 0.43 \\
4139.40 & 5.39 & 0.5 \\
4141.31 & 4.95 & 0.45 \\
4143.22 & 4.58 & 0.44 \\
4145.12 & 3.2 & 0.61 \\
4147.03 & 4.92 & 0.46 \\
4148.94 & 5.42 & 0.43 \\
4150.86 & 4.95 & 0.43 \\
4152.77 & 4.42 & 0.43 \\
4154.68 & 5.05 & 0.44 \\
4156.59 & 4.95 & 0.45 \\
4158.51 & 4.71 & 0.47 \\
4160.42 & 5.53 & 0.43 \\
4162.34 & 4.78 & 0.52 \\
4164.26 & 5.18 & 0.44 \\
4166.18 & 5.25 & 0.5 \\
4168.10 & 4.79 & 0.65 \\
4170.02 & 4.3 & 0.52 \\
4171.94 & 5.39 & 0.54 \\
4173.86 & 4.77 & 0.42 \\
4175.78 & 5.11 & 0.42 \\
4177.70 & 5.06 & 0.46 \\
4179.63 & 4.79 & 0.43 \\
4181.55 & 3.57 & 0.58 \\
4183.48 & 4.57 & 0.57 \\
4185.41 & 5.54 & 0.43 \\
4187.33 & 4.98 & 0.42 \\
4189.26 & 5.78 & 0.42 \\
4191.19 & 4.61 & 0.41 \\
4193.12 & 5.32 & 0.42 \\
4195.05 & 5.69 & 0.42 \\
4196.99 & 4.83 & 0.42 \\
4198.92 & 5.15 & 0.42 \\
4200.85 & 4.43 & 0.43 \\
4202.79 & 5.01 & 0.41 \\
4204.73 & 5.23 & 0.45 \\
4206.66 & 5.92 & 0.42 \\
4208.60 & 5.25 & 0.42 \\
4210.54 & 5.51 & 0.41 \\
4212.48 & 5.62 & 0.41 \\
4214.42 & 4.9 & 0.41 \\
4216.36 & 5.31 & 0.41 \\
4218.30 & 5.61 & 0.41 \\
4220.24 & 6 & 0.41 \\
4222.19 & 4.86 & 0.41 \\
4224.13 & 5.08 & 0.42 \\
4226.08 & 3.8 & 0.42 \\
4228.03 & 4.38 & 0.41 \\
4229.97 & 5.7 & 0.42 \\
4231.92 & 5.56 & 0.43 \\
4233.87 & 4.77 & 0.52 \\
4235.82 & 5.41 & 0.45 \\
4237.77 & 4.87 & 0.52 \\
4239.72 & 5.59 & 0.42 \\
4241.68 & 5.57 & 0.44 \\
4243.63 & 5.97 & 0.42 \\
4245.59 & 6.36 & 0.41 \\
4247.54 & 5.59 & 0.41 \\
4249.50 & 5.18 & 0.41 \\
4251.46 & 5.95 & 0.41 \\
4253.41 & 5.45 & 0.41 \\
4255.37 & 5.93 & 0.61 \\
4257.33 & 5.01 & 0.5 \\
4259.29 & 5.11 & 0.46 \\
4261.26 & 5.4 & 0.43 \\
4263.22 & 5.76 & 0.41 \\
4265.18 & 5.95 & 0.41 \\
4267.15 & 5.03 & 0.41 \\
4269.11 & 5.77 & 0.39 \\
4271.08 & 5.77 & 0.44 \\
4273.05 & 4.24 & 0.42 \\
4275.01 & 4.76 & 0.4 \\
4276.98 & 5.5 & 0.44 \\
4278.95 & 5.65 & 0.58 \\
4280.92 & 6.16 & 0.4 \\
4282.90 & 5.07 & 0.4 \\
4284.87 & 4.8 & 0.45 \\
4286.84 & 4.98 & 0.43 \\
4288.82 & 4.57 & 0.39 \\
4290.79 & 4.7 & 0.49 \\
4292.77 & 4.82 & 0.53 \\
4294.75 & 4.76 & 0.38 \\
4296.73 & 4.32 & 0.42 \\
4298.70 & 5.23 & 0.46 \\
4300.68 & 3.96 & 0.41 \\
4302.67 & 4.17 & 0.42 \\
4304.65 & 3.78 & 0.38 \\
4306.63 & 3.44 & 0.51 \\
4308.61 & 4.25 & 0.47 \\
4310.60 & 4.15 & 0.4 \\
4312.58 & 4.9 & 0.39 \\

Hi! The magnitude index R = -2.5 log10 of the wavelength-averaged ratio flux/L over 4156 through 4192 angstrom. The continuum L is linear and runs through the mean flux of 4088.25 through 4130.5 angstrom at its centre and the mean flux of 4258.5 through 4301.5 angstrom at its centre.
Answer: 0.04 mag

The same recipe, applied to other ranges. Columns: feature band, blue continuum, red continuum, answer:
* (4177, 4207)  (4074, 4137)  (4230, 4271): 0.07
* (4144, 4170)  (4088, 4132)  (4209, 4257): 0.09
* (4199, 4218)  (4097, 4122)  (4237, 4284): 0.01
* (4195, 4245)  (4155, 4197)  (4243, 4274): 0.01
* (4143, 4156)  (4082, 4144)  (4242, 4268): 0.13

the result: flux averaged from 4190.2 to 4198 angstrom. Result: 5.11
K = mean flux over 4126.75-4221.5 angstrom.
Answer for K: 5.03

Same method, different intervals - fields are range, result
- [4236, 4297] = 5.32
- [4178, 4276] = 5.25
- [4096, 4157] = 4.97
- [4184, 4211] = 5.22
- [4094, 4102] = 5.21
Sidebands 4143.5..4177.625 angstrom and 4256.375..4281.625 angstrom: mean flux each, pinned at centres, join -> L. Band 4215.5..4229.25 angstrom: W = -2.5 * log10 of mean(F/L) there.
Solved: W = 0.03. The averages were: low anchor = 4.87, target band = 5.02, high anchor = 5.39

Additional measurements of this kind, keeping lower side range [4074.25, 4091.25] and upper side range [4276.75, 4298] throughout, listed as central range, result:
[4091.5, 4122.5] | 0.03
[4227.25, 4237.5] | -0.02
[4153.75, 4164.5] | 0.03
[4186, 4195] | -0.02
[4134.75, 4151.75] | 0.08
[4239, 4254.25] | -0.13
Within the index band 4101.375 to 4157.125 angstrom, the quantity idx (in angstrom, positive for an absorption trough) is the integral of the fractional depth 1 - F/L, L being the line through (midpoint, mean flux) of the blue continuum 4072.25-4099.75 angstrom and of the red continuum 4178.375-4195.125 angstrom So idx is 2.07 angstrom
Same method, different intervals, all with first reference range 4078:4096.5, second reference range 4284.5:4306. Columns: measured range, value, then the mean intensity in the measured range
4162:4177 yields 0.22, 4.96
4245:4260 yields -2.75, 5.56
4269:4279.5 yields -1.40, 5.23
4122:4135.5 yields 0.13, 5.14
